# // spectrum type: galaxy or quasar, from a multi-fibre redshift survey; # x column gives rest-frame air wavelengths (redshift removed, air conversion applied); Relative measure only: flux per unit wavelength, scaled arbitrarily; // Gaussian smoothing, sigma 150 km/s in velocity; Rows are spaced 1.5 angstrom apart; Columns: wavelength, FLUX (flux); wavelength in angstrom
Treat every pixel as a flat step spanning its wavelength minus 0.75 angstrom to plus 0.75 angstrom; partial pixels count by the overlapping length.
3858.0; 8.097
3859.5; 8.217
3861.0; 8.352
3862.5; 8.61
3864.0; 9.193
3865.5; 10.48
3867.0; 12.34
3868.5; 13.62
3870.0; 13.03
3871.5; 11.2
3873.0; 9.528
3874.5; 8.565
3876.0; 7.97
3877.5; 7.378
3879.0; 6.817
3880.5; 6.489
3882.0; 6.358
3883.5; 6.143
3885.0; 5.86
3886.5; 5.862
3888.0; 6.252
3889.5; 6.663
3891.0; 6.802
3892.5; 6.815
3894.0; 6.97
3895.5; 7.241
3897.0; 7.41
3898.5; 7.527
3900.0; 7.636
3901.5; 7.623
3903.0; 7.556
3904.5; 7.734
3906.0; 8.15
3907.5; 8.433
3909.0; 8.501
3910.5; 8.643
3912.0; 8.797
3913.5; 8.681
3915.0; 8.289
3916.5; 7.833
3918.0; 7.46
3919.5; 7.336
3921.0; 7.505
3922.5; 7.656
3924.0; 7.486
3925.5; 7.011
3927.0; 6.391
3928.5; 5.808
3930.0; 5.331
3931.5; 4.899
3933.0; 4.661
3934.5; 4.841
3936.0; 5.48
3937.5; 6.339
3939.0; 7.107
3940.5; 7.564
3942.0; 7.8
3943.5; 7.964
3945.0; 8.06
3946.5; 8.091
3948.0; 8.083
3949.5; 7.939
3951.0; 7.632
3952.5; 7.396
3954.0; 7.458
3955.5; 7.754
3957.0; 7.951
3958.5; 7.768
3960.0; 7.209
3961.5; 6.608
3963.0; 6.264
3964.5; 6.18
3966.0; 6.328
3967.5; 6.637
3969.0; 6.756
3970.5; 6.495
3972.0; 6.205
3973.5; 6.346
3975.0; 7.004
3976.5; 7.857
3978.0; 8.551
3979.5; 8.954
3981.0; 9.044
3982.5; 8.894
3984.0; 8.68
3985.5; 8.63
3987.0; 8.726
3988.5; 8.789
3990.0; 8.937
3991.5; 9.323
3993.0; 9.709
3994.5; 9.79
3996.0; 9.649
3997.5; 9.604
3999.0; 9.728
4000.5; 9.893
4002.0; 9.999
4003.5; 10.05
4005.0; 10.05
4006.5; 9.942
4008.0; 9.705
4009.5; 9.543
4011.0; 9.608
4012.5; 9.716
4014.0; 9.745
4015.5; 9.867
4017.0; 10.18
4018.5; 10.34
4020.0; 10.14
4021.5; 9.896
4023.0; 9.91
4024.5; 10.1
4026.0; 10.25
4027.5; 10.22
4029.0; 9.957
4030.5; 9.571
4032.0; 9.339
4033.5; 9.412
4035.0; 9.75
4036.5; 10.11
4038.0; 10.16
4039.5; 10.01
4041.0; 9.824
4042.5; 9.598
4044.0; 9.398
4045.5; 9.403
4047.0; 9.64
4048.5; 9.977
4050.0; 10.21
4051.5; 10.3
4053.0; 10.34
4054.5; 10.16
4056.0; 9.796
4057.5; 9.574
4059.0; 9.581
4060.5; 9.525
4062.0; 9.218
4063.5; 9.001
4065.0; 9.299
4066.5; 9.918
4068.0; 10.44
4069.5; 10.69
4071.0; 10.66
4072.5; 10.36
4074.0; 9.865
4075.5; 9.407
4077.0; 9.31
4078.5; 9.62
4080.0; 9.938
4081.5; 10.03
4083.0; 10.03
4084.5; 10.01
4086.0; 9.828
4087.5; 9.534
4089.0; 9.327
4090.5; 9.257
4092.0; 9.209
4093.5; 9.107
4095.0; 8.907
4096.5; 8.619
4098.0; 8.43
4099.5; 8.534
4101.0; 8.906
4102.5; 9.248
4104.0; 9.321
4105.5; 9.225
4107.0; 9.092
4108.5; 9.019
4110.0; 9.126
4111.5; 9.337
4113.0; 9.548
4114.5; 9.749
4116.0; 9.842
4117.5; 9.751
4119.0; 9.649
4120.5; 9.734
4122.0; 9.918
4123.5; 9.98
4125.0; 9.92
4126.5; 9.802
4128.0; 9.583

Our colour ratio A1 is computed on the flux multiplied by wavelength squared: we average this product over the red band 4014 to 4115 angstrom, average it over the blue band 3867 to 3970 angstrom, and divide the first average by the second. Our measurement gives 1.4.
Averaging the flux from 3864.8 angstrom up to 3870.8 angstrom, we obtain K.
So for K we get 12.4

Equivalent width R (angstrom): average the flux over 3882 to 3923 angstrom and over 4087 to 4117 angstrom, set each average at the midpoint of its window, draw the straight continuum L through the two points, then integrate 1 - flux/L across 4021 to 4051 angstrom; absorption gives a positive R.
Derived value -4.3 angstrom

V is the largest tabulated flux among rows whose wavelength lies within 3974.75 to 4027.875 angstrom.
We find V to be 10.34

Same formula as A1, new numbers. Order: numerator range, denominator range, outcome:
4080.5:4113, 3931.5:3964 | 1.41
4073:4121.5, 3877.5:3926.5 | 1.41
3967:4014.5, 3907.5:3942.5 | 1.30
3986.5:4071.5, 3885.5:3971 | 1.44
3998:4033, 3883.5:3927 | 1.40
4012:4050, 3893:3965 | 1.42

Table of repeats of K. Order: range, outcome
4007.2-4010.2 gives 9.63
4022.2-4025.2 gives 10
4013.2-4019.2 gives 10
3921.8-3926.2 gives 7.39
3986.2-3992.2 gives 8.94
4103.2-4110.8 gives 9.16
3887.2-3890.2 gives 6.44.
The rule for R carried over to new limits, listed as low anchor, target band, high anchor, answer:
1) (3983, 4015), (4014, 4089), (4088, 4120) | -4.0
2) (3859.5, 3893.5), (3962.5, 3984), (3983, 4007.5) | 4.5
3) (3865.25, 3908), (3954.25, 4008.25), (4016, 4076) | 5.0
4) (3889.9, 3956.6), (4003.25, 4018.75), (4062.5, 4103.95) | -2.4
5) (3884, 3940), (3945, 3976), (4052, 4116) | 2.4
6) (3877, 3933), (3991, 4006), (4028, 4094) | -1.8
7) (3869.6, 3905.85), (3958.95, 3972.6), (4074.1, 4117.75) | 2.8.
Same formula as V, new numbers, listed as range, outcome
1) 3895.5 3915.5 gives 8.797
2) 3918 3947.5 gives 8.091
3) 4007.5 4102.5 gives 10.69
